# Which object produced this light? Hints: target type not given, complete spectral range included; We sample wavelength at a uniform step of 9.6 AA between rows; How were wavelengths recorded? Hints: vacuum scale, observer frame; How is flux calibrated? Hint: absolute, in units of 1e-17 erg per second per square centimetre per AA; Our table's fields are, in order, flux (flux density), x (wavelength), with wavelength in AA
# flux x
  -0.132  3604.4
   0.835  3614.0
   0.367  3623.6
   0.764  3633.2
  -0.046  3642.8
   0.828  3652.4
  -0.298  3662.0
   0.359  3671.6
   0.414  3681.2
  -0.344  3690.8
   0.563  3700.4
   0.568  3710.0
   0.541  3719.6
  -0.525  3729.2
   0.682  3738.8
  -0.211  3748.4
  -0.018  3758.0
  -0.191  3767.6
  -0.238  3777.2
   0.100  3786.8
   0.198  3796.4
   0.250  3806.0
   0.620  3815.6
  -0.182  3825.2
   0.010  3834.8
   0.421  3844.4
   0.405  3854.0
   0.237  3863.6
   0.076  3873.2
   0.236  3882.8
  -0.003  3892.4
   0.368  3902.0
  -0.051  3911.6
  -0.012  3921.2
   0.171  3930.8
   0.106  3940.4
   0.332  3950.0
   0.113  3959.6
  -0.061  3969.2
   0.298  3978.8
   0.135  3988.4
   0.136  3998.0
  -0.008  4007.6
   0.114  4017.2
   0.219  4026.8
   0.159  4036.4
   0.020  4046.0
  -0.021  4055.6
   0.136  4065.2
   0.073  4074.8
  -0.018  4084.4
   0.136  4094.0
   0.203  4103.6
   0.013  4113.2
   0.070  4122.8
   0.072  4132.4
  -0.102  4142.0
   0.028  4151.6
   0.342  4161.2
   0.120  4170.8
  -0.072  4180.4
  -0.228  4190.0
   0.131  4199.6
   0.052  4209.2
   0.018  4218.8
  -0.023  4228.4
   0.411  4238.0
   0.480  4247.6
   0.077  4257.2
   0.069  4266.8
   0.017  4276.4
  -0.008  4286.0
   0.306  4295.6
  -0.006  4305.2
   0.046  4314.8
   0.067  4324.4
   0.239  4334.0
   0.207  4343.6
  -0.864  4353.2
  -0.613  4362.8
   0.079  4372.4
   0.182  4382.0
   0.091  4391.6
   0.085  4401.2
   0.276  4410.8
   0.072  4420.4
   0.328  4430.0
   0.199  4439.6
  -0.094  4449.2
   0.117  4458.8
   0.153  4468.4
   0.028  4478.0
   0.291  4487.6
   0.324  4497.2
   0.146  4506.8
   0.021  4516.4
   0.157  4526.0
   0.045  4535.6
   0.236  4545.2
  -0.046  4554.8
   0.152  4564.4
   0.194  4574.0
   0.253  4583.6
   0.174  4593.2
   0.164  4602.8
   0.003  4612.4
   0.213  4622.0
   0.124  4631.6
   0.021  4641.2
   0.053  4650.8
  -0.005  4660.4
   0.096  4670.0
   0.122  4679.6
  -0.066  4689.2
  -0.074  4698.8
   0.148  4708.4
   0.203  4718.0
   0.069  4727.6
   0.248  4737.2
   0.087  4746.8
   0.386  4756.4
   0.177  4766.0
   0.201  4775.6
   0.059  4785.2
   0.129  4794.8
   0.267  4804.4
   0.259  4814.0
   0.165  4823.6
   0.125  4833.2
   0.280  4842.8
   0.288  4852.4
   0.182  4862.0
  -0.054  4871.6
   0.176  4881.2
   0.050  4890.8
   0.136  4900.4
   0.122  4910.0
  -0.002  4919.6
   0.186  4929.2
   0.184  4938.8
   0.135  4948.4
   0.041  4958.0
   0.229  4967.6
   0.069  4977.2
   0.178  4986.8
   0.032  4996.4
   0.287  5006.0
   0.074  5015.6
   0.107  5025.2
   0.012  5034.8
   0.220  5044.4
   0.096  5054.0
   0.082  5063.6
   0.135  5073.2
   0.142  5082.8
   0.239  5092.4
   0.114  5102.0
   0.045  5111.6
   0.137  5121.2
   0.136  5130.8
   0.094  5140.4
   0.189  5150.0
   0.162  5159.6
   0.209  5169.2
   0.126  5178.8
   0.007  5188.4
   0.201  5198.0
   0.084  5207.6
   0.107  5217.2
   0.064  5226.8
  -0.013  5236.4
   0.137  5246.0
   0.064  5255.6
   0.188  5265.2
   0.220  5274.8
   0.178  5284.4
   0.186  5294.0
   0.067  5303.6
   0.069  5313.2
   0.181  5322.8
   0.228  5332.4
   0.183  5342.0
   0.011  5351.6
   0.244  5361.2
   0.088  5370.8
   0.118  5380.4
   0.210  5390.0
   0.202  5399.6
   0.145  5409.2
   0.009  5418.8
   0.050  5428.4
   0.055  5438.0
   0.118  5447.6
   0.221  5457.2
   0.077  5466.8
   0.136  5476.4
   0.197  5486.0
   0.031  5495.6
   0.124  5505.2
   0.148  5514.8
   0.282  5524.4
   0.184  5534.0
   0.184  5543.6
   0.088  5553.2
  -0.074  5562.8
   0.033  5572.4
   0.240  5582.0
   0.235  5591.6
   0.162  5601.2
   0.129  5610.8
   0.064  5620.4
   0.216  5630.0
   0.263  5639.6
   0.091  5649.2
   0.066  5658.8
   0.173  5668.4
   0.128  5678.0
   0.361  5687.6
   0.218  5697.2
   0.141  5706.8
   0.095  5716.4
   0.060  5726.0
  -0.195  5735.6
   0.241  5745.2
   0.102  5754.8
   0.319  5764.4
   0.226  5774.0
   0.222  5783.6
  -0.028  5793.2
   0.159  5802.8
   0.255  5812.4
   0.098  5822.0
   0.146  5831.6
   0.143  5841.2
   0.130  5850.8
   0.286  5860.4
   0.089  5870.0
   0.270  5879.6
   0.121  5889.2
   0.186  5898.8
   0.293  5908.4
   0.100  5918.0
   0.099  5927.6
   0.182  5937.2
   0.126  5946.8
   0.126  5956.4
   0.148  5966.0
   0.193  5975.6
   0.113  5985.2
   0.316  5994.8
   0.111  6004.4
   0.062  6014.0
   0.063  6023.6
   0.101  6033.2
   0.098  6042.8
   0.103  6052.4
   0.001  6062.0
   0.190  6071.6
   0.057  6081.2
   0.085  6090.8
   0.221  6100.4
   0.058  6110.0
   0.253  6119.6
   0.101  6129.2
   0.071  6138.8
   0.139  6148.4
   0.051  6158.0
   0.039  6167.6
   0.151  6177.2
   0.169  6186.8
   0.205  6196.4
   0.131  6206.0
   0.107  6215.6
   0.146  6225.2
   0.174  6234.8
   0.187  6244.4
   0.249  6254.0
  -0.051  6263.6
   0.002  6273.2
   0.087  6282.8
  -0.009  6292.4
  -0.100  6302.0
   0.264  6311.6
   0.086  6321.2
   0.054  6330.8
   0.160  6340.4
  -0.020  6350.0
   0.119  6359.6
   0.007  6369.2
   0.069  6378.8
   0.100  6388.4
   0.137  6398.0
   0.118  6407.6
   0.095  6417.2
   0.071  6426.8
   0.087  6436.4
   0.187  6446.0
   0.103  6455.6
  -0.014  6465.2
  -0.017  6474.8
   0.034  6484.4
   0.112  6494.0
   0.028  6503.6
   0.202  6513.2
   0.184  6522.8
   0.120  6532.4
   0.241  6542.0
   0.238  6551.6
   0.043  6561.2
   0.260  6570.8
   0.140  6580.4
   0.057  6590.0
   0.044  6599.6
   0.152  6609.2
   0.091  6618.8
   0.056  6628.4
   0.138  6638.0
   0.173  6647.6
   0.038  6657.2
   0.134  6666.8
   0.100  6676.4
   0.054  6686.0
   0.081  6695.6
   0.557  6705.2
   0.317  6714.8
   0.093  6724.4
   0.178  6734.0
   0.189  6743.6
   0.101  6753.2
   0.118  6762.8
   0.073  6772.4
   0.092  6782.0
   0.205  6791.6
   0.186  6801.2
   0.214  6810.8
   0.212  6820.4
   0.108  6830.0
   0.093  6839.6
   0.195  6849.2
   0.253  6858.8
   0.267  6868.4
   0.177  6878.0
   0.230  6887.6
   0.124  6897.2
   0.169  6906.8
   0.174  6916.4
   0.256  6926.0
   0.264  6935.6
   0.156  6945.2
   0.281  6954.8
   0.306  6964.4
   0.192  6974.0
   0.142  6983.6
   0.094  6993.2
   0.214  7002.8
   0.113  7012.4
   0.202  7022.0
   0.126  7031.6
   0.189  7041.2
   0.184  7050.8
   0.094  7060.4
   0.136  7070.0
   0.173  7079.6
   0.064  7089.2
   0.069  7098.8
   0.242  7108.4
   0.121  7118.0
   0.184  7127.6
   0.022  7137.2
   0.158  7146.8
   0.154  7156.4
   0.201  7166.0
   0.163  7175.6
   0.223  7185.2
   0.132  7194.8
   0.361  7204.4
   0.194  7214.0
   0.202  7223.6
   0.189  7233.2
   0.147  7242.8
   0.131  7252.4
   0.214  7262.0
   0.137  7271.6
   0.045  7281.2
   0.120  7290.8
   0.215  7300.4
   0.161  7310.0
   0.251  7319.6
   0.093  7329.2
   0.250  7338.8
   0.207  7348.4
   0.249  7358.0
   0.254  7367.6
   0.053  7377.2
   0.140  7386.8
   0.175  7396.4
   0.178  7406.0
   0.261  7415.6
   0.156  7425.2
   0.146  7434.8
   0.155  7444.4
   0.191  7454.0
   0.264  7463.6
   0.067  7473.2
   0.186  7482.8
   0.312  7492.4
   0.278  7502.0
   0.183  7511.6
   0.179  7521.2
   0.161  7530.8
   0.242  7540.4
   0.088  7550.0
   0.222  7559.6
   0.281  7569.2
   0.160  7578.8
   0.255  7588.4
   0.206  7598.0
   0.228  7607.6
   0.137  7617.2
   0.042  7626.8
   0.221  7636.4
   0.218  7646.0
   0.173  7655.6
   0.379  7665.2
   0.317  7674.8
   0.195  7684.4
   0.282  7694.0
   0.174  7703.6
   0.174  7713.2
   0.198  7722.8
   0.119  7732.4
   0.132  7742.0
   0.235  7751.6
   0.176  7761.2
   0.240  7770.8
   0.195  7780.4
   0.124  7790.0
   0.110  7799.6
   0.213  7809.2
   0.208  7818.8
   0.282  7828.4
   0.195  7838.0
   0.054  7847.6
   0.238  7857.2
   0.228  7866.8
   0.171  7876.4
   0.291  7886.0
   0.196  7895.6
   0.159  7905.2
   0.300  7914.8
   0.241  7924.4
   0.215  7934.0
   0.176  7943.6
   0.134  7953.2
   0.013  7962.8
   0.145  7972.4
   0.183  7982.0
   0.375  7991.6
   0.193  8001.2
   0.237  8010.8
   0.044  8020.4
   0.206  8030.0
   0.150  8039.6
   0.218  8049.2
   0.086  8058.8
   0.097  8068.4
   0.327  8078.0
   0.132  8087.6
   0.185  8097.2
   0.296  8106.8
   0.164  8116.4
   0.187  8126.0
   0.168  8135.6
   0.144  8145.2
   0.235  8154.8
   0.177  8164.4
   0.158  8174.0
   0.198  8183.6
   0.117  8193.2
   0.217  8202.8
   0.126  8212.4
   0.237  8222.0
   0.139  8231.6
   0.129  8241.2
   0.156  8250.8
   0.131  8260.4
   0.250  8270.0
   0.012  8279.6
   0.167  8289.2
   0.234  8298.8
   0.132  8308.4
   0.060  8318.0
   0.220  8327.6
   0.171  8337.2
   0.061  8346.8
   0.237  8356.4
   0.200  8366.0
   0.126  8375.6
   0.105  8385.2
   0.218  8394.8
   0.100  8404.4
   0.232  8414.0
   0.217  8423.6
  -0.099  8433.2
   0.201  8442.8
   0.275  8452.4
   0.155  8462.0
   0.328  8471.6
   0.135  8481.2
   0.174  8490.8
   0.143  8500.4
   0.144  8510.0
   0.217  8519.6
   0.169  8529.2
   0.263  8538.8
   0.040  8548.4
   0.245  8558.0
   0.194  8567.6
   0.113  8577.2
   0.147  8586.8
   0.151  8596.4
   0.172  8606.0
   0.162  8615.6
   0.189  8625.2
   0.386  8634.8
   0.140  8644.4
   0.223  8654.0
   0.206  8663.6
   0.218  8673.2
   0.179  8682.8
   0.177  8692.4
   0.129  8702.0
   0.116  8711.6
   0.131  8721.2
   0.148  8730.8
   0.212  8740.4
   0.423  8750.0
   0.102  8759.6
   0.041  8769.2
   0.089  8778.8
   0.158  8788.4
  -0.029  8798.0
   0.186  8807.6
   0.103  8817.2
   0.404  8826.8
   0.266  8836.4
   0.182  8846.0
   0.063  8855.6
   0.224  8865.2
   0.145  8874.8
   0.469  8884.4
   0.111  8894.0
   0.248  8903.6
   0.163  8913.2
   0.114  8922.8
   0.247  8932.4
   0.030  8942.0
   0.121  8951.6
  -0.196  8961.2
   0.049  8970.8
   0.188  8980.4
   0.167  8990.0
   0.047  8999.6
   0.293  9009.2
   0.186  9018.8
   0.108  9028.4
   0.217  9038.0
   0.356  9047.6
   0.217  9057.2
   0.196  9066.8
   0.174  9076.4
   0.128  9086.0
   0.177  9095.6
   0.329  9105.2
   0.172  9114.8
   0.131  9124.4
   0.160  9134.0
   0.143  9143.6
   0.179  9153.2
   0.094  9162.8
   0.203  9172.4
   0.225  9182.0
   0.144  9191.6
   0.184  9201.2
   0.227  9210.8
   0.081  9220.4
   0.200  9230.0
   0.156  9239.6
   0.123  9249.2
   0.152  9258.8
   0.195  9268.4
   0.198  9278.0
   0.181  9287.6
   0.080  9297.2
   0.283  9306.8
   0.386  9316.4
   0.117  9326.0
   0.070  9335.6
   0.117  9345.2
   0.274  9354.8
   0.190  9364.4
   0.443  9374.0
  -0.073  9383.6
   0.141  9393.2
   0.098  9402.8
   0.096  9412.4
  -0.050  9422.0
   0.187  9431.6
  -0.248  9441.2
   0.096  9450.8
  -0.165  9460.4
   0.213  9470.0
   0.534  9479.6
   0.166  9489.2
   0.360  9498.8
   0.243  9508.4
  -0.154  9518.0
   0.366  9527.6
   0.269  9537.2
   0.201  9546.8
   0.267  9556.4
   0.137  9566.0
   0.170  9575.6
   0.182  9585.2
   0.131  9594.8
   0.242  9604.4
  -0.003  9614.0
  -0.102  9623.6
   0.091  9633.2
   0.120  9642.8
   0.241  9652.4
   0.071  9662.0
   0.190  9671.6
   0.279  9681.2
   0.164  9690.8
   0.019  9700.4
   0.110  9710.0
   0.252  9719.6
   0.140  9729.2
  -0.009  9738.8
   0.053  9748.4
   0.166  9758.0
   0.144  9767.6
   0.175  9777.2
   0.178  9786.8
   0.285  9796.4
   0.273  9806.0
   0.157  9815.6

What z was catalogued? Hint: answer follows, 0.799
